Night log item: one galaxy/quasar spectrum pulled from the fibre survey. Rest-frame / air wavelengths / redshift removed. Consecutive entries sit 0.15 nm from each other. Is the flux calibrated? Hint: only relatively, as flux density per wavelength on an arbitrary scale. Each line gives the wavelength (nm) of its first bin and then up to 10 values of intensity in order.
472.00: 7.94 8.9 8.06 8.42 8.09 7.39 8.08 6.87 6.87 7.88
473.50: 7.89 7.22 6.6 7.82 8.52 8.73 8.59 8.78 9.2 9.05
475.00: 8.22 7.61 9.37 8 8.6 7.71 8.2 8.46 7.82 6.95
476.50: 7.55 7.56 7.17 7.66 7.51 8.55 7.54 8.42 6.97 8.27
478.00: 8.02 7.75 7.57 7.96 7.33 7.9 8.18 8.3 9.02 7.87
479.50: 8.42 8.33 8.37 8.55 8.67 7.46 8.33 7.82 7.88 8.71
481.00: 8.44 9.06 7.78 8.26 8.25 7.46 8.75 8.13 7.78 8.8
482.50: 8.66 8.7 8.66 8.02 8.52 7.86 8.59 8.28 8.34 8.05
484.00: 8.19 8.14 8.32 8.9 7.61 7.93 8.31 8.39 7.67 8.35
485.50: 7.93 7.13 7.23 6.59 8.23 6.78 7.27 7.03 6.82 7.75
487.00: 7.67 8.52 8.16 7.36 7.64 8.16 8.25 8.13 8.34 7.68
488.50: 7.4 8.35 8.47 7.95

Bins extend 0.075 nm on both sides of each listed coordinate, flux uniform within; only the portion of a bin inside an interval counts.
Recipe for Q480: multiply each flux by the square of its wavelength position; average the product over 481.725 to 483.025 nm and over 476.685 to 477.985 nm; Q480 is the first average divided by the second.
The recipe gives 1.1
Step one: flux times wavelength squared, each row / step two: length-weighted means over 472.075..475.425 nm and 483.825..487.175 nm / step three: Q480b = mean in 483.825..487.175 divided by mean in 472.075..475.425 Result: 1.01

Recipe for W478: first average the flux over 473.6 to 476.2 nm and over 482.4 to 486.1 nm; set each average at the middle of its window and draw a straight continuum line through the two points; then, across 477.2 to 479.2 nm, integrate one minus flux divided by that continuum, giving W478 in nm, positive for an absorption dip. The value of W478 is 0.067 nm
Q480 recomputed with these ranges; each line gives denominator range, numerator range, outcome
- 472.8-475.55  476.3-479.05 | 0.97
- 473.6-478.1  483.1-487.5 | 1.02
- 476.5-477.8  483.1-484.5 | 1.11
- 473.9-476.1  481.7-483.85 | 1.02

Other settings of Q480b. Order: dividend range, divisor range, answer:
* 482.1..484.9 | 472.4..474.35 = 1.12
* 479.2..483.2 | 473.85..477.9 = 1.05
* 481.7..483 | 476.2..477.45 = 1.13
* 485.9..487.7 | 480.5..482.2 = 0.93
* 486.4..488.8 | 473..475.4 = 1.02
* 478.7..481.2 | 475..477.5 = 1.07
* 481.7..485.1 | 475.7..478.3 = 1.10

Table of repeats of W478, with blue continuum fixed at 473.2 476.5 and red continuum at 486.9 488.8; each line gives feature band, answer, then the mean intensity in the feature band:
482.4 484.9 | -0.09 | 8.3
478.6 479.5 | -0.01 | 8.19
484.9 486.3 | 0.06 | 7.64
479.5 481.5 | -0.06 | 8.29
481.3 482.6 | -0.03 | 8.24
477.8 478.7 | 0.03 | 7.81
